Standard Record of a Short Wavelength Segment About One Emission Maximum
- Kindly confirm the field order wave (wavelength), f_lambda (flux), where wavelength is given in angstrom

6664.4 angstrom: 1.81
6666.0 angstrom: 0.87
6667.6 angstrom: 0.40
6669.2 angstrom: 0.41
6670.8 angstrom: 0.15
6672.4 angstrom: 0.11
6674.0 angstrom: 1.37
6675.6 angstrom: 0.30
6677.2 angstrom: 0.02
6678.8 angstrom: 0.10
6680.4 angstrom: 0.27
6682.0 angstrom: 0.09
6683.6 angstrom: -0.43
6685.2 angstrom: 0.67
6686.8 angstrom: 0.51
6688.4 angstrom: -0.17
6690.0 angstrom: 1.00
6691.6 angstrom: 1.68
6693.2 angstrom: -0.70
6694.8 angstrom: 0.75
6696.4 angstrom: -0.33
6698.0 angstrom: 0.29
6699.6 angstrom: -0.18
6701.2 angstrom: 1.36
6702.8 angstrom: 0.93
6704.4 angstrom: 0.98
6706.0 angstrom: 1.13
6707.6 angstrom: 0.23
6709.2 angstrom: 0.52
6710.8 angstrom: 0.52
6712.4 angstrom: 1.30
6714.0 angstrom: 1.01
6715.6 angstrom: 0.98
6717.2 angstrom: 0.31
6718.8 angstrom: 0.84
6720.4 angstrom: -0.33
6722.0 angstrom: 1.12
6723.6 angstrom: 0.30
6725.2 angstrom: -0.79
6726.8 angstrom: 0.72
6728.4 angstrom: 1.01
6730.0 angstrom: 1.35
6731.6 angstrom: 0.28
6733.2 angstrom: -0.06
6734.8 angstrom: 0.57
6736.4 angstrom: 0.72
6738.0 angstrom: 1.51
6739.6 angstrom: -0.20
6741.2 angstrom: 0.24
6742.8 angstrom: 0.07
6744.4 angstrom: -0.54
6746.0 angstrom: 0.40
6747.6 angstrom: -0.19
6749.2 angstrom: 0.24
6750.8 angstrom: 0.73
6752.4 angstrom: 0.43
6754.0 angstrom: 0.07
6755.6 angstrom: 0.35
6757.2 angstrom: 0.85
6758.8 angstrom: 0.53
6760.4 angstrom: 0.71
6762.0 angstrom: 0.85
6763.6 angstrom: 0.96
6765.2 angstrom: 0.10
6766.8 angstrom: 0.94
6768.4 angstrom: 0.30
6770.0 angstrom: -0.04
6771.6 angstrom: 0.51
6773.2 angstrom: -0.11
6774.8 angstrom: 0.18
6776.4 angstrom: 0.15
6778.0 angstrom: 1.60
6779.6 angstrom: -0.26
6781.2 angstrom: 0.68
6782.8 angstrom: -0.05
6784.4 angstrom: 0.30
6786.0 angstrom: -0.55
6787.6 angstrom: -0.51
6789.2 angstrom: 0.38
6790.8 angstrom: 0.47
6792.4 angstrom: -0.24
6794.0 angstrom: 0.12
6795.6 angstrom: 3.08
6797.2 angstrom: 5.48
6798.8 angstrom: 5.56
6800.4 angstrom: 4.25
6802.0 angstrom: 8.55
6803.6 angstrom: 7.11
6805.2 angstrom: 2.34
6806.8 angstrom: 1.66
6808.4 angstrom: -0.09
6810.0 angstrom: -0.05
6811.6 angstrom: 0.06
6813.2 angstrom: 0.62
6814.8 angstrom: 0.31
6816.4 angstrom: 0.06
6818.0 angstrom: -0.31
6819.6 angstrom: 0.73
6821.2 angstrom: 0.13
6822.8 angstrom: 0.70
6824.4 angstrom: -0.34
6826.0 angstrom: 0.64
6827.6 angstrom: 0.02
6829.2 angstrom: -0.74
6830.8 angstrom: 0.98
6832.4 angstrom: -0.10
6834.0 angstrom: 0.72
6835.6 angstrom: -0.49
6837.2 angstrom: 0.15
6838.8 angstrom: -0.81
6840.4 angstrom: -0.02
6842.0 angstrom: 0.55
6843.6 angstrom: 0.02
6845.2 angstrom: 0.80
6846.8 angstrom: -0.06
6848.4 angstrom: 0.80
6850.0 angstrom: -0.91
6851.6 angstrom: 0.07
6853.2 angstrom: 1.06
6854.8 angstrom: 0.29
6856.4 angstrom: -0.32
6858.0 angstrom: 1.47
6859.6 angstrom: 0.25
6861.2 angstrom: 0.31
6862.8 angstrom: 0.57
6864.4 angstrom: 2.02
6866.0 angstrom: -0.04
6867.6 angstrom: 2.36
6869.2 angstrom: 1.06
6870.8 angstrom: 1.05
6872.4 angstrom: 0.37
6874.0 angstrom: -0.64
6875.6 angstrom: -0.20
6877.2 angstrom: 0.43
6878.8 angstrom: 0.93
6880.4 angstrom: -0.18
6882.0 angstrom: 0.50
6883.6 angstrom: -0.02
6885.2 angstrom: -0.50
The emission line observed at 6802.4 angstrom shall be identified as [O II] 3727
